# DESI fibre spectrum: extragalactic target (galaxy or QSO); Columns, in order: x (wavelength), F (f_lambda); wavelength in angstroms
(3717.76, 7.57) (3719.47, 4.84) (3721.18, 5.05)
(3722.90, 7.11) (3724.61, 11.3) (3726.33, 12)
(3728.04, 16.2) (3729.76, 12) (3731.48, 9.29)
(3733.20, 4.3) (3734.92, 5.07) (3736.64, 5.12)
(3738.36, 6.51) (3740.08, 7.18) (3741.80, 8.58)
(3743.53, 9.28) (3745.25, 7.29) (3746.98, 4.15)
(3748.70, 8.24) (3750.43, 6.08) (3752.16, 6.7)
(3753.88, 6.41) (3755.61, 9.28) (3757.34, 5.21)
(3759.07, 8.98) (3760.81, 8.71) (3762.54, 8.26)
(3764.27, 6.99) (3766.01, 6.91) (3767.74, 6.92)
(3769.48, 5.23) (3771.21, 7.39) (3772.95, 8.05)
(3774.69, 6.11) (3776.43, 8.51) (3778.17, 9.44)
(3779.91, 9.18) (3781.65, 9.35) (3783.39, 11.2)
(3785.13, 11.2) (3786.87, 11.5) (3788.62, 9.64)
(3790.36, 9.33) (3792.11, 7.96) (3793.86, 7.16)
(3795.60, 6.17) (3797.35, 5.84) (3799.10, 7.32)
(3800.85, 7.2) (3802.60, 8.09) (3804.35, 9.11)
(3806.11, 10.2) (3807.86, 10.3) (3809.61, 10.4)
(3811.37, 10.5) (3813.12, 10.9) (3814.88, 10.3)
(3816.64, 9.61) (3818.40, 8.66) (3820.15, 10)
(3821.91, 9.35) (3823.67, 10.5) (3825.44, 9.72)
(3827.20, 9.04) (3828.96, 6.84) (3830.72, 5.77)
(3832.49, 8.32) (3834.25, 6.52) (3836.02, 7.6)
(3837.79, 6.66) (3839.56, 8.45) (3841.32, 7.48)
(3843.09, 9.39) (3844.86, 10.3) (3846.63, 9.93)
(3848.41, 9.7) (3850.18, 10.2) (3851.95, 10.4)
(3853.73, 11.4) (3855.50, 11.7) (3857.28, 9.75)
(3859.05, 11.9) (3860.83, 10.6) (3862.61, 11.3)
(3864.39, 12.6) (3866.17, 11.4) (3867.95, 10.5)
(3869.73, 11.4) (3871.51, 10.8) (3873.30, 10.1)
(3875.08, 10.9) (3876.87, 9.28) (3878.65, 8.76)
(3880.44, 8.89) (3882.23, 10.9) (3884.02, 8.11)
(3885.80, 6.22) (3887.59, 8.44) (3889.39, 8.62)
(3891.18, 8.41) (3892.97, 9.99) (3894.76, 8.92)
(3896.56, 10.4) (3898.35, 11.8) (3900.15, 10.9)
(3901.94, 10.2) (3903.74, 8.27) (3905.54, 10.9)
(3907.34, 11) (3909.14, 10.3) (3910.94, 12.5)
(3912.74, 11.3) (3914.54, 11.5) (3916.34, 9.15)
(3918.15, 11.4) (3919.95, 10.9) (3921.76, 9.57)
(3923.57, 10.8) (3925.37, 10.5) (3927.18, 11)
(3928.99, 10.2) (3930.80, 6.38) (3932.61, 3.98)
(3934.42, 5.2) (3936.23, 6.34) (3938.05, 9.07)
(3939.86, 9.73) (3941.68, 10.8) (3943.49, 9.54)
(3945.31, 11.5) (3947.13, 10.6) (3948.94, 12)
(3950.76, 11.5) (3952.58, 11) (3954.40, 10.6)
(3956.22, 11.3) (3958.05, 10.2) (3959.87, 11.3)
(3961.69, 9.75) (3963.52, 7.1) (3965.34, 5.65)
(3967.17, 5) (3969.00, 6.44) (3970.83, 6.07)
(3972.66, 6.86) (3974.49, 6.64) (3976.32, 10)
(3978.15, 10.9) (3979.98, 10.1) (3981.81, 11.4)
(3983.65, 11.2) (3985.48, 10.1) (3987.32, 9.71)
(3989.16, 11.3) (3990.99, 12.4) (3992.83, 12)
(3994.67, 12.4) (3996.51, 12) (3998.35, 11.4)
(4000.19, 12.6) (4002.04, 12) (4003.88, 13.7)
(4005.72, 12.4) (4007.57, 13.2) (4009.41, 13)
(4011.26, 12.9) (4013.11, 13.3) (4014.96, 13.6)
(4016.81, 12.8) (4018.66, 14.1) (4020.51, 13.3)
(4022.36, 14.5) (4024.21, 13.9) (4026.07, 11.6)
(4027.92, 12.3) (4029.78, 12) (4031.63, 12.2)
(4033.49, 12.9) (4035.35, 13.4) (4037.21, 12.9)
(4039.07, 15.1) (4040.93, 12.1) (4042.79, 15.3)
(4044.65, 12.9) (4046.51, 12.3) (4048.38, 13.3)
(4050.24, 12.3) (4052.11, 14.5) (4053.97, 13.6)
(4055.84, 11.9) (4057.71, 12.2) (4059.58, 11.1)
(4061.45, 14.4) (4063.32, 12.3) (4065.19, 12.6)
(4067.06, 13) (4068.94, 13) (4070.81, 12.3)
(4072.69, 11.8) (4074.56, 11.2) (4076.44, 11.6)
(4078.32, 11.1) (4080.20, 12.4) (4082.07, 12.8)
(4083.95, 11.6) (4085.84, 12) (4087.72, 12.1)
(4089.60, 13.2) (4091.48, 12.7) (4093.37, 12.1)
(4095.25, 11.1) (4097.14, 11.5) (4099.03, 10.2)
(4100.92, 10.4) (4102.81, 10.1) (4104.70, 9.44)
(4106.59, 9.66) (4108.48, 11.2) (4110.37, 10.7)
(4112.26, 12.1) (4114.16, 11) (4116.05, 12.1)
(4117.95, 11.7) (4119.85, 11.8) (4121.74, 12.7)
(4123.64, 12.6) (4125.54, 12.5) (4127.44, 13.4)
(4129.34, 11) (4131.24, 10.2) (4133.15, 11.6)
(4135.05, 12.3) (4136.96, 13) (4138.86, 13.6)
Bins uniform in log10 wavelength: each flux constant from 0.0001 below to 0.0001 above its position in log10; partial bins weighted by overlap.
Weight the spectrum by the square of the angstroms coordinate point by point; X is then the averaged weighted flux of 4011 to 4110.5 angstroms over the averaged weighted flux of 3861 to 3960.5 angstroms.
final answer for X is 1.3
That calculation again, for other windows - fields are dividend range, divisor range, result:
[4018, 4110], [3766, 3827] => 1.59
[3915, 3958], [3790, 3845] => 1.21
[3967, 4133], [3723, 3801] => 1.70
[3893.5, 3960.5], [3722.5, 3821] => 1.29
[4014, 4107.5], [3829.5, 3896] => 1.44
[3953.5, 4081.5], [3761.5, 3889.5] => 1.42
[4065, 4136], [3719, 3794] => 1.72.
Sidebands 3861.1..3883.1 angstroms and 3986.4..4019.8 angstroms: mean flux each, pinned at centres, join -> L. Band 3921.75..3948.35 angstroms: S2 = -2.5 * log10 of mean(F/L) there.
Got 0.26 mag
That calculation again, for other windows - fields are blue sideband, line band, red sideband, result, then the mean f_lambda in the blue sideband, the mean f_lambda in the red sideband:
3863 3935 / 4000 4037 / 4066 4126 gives -0.185 mag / 9.84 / 11.7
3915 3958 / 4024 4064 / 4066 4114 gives -0.173 mag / 9.73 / 11.6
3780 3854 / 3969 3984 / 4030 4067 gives 0.303 mag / 9.02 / 13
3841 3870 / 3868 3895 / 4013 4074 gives 0.170 mag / 10.6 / 13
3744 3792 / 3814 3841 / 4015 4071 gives 0.077 mag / 8.02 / 13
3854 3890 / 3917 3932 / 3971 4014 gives 0.072 mag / 10.1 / 11.3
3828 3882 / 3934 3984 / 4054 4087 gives 0.180 mag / 9.65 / 12.2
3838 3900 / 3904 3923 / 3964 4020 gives -0.051 mag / 9.94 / 10.8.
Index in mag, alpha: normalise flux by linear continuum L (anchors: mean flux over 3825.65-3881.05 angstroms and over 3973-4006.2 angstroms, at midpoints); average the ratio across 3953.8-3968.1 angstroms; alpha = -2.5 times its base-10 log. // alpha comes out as 0.22 mag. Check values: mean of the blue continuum 9.62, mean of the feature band 8.82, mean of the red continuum 11.2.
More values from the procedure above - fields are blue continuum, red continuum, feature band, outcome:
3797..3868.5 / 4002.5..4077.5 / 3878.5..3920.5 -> 0.07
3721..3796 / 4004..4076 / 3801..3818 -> -0.09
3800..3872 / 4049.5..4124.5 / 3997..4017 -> -0.15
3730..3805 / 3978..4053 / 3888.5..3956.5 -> 0.09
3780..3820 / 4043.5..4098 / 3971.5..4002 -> 0.07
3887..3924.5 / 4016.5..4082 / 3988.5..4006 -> -0.03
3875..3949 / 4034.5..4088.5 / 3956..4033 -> 0.03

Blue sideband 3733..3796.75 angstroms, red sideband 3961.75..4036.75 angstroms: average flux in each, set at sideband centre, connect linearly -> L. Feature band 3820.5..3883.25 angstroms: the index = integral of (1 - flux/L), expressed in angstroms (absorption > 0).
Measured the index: -4.5 angstroms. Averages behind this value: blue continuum 7.7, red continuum 11.2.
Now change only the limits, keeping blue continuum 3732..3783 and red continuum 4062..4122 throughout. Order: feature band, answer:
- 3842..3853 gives -1.9 angstroms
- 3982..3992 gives -0.7 angstroms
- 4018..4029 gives -2.5 angstroms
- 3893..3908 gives -1.8 angstroms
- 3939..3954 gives -1.6 angstroms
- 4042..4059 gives -3.0 angstroms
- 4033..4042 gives -1.9 angstroms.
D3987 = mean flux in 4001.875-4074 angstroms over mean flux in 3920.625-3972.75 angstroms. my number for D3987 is 1.44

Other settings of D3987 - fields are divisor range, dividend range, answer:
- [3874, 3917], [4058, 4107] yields 1.20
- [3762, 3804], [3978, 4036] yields 1.52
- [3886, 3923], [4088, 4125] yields 1.12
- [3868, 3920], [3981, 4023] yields 1.24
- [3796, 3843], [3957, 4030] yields 1.28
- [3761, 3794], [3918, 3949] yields 1.10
